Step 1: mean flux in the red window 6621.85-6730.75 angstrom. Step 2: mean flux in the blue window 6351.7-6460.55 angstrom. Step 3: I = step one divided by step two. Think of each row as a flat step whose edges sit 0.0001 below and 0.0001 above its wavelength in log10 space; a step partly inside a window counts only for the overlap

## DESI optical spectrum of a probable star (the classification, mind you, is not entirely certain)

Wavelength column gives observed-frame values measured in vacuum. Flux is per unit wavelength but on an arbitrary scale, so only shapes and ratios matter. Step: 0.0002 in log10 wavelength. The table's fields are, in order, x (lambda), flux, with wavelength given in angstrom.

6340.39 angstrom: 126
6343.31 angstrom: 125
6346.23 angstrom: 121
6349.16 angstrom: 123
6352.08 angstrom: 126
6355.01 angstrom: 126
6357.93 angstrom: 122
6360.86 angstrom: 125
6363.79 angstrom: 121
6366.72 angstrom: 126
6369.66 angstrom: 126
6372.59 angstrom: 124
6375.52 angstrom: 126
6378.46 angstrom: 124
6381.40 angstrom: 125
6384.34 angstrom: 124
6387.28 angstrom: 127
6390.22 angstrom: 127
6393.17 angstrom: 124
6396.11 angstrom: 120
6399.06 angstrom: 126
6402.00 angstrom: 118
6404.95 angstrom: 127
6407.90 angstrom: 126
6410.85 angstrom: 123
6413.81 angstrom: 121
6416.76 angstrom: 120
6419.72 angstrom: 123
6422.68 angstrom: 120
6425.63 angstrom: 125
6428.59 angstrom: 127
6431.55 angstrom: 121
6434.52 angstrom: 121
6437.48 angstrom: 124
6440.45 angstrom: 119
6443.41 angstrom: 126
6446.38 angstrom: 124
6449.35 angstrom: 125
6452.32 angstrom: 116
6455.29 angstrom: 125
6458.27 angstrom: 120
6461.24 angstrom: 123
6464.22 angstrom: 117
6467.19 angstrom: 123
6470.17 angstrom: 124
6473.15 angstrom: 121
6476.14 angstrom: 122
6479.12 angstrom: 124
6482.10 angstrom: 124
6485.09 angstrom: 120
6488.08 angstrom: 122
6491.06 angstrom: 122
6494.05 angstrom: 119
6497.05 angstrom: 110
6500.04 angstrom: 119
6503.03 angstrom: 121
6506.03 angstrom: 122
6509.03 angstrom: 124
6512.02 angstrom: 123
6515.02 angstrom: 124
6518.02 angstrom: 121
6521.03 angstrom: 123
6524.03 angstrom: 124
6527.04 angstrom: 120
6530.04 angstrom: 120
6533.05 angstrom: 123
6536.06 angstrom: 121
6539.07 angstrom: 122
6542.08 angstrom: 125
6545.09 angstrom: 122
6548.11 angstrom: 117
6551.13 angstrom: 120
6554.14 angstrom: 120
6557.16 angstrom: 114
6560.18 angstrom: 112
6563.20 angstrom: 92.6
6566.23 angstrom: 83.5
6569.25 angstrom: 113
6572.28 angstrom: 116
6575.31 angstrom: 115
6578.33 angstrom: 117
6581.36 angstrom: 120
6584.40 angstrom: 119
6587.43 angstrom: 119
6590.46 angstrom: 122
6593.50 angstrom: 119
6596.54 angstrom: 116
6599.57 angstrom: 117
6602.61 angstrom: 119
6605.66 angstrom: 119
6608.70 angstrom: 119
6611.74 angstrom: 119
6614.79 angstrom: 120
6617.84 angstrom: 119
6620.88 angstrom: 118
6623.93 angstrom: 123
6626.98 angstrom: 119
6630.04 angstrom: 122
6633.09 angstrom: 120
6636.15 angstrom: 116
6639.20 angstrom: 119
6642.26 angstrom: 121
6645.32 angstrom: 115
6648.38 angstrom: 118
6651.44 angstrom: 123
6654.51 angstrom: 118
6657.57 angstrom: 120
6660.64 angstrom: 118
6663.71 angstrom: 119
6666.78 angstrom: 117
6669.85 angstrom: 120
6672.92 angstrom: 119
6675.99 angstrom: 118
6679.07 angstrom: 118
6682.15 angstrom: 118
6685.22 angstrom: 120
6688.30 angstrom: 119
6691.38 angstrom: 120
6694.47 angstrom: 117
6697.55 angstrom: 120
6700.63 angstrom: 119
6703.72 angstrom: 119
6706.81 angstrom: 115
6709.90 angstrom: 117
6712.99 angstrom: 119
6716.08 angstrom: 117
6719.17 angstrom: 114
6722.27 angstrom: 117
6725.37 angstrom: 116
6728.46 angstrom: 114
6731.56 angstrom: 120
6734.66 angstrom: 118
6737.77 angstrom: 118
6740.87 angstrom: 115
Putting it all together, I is 0.96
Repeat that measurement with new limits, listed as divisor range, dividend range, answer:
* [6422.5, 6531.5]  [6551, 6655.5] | 0.96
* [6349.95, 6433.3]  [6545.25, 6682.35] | 0.94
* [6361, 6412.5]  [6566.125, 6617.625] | 0.94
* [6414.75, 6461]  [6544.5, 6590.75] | 0.93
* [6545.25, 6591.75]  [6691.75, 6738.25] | 1.03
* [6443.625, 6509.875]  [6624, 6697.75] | 0.98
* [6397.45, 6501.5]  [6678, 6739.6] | 0.97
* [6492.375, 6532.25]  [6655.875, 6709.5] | 0.98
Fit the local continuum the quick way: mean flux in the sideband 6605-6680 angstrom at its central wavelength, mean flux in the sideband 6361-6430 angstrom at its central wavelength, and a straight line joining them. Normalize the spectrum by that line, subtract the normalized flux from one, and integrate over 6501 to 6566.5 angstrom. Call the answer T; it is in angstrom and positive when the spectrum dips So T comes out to 1.4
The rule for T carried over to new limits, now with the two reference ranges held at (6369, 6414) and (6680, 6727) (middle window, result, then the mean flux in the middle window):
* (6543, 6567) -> 1.91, 111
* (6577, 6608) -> 0.36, 119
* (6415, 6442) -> 0.29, 122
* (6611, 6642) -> -0.04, 120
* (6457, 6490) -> 0.21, 122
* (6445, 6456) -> 0.07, 122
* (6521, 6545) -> -0.16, 122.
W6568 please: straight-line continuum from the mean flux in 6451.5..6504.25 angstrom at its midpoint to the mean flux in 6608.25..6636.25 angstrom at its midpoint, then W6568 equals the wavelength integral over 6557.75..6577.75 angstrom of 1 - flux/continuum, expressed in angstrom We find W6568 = 2.3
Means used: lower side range 121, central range 106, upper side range 120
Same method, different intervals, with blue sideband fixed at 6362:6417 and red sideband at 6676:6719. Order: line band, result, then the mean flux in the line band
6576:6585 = 0.2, 118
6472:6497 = 0.2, 121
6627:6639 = 0.0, 119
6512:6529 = -0.1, 122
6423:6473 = 0.2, 122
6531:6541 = -0.1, 122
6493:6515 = 0.3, 120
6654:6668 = 0.0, 118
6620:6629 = -0.1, 120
